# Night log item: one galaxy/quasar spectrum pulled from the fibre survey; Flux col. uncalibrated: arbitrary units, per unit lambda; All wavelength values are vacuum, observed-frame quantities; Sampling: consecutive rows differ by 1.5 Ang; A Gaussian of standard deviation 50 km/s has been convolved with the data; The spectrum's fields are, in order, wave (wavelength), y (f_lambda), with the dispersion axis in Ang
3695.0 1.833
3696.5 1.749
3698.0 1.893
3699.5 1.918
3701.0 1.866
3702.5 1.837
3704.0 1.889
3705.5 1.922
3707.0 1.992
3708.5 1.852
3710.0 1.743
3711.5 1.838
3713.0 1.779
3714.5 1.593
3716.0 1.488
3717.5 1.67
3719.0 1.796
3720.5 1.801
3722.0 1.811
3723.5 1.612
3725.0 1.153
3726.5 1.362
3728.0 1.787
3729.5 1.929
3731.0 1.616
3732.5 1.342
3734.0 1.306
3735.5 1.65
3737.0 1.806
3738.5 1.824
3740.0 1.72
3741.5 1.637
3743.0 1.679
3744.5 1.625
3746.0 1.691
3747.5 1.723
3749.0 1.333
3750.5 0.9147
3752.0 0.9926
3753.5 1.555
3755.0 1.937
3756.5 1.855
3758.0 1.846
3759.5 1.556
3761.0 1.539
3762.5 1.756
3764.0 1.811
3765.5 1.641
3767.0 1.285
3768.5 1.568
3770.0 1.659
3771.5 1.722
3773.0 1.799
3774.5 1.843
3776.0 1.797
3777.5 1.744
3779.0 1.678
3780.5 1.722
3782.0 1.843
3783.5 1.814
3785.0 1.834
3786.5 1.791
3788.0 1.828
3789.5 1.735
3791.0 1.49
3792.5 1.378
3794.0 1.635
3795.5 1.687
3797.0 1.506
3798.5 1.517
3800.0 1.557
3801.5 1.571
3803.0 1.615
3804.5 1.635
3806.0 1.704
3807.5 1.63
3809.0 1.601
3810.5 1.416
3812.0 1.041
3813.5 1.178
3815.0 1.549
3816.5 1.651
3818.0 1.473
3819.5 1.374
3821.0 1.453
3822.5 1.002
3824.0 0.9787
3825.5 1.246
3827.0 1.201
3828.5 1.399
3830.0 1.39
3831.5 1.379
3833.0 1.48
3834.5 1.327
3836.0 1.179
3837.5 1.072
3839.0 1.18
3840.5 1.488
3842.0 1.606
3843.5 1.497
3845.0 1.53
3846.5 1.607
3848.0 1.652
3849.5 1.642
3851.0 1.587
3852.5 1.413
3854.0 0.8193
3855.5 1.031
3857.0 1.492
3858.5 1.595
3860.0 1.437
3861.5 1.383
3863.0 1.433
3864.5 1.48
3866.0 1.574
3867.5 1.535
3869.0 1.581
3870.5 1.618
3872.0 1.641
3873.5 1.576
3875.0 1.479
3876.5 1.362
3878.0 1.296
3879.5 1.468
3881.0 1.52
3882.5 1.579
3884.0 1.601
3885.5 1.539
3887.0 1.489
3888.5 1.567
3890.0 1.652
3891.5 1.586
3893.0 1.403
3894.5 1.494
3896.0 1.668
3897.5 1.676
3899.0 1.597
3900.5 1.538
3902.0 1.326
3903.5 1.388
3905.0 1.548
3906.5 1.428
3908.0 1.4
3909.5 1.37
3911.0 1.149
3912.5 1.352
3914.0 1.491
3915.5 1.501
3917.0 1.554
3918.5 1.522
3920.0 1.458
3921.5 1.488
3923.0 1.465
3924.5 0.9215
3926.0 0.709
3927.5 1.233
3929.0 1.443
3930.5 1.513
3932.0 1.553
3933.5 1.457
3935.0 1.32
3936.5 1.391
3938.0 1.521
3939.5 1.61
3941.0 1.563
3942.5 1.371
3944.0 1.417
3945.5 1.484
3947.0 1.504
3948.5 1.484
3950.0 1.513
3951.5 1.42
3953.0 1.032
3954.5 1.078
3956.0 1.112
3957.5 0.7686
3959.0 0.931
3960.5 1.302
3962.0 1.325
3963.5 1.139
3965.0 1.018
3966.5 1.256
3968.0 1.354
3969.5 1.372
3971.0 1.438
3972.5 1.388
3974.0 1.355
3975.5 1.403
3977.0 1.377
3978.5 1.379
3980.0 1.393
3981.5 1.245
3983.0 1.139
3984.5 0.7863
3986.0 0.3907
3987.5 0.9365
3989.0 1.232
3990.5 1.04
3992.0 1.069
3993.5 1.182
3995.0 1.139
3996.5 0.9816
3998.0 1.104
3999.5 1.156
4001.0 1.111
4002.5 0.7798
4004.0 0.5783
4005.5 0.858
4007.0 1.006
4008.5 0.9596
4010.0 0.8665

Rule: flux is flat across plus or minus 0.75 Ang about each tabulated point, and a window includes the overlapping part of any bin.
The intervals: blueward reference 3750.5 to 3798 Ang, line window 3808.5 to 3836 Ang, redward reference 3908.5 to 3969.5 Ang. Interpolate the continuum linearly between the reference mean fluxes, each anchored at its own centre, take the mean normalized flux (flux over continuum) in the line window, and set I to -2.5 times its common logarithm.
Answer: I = 0.17 mag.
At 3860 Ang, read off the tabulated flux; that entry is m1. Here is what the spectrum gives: 1.437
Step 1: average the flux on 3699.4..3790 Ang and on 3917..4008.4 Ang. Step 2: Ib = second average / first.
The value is 0.7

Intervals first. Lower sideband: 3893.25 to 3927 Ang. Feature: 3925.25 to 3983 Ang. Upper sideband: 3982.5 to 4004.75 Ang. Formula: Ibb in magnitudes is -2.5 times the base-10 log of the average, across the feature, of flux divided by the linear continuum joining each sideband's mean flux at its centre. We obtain -0.125 mag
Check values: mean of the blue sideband 1.41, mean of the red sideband 0.973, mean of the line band 1.32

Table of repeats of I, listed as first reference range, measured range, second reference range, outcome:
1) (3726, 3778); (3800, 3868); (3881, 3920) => 0.10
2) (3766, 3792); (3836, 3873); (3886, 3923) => 0.09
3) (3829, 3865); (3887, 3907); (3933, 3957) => -0.10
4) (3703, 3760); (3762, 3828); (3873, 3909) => 0.02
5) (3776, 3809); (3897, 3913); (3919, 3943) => 0.00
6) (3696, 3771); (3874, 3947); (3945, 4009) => -0.13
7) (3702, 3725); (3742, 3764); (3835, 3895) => 0.07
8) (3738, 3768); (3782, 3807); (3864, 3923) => -0.06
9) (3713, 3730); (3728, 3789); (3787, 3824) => -0.05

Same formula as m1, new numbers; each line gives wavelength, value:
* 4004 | 0.5783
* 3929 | 1.443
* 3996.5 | 0.9816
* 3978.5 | 1.379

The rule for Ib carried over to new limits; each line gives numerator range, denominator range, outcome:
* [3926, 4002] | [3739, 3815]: 0.77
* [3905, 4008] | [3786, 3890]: 0.85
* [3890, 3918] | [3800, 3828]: 1.05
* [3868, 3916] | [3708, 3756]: 0.93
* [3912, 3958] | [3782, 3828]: 0.91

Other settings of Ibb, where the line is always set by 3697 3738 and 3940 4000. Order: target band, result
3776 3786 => -0.12 mag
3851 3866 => 0.05 mag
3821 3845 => 0.14 mag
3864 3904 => -0.11 mag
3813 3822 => 0.06 mag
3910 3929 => -0.01 mag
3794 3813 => 0.00 mag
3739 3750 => 0.03 mag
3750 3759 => 0.07 mag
